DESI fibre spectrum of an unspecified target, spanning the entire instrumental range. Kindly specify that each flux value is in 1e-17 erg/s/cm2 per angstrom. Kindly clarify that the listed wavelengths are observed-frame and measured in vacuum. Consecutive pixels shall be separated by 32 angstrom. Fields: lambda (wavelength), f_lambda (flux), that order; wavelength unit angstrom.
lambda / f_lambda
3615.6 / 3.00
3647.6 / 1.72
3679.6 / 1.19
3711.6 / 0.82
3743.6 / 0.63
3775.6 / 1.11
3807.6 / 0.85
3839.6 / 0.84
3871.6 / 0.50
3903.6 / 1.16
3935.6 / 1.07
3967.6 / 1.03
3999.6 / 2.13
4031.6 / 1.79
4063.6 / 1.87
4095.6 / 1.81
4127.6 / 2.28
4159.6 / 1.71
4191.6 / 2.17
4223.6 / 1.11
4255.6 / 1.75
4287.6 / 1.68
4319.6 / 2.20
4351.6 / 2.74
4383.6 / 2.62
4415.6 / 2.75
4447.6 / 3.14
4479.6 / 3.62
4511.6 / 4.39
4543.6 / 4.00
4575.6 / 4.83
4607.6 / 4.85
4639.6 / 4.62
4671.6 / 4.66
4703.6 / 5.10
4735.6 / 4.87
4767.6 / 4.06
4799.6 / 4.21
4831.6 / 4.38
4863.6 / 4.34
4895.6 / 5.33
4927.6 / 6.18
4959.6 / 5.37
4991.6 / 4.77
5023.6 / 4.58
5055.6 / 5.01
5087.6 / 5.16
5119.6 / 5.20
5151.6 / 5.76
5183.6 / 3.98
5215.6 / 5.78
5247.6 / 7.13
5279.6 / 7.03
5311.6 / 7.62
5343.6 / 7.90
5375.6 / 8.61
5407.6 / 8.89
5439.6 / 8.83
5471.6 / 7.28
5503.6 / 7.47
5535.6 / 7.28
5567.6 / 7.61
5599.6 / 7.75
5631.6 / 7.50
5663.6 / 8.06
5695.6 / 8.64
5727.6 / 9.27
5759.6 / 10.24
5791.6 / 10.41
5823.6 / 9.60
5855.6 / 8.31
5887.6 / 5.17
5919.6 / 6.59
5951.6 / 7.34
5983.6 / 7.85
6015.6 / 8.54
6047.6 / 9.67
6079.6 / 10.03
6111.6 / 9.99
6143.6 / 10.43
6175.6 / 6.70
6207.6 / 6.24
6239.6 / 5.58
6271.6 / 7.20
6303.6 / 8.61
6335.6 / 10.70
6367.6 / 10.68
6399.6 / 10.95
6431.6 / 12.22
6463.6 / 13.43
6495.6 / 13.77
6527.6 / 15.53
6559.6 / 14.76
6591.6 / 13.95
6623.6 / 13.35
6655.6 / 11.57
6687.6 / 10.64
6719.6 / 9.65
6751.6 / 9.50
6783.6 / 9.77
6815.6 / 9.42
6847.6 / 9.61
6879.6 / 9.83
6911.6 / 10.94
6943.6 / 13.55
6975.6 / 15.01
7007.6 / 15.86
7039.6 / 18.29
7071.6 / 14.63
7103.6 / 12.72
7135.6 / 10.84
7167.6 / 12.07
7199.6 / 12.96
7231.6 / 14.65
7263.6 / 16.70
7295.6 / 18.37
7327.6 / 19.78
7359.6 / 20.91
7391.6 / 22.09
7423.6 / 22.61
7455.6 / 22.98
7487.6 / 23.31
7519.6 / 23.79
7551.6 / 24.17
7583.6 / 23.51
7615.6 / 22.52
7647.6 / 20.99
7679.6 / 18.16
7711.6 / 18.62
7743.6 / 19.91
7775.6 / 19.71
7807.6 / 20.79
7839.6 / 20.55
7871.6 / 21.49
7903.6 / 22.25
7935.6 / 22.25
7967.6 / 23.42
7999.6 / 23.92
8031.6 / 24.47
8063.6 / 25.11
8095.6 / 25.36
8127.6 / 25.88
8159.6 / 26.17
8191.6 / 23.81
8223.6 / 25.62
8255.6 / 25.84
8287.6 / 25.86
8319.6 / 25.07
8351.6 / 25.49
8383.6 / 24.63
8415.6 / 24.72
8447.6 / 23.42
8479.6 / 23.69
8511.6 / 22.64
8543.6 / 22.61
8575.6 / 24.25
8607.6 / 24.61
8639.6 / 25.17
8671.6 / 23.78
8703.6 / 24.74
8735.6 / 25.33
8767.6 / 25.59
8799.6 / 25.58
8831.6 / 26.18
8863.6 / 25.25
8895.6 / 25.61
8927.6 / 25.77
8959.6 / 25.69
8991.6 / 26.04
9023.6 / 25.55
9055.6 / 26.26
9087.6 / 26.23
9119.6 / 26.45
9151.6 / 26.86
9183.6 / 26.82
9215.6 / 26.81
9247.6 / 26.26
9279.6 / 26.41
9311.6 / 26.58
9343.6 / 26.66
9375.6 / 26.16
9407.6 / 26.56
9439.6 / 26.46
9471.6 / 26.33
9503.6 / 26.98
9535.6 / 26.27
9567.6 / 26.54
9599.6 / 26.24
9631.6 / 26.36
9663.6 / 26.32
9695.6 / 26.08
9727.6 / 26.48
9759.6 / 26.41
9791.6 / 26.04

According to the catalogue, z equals 0.000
